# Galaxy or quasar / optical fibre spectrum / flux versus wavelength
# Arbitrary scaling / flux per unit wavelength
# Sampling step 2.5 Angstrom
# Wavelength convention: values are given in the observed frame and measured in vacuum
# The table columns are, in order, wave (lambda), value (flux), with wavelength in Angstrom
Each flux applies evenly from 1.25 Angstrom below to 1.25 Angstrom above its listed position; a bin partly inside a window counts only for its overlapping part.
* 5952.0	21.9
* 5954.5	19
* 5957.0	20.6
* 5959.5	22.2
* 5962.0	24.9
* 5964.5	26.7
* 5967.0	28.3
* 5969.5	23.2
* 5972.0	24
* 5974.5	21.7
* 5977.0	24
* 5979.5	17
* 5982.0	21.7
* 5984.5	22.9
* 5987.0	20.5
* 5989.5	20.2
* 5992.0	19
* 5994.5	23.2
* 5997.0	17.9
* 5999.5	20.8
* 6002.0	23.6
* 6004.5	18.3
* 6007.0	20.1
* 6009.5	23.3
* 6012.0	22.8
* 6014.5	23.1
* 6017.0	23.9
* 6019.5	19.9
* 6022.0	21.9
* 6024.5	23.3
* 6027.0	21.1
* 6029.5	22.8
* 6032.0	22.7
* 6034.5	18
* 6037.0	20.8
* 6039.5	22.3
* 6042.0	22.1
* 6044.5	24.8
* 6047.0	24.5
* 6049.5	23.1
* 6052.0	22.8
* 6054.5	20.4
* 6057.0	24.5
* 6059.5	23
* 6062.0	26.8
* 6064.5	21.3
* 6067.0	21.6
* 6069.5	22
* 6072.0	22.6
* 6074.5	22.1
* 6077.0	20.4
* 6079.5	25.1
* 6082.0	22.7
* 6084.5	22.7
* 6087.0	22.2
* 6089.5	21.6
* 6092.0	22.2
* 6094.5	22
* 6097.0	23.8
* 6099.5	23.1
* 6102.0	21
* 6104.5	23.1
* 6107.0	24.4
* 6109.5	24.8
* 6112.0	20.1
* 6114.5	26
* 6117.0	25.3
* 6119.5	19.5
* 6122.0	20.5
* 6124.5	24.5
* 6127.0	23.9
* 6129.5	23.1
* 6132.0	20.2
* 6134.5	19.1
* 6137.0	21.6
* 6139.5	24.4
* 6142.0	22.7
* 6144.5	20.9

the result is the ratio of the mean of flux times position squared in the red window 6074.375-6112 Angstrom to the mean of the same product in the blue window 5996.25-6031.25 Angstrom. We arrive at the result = 1.1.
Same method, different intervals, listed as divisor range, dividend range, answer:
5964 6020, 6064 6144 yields 1.06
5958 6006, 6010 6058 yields 1.03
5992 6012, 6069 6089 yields 1.10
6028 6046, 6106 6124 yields 1.07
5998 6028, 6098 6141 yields 1.07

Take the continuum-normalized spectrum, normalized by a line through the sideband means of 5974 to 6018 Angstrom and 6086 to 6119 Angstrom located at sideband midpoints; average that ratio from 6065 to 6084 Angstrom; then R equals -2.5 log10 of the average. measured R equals 0.01 mag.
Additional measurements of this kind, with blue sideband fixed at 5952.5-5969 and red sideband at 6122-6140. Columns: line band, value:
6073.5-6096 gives 0.01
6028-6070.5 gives 0.01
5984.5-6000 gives 0.14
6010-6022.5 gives 0.03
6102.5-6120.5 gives -0.04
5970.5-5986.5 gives 0.07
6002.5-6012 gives 0.10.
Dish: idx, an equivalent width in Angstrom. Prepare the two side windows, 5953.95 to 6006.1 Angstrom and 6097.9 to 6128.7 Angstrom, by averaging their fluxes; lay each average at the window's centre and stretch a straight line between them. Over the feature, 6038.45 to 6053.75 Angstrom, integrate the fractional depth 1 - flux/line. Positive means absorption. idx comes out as -0.5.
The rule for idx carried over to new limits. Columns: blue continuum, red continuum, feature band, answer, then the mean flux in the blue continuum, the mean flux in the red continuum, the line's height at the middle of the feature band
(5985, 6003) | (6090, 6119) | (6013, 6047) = -0.9 Angstrom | 20.8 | 23.1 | 21.5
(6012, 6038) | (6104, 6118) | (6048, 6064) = -0.5 Angstrom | 21.8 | 24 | 22.6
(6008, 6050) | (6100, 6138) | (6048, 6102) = -0.5 Angstrom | 22.4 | 22.5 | 22.4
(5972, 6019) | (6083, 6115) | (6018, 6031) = -0.1 Angstrom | 21.4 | 22.8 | 21.8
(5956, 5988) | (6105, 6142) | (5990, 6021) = 2.1 Angstrom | 22.9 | 22.7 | 22.9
